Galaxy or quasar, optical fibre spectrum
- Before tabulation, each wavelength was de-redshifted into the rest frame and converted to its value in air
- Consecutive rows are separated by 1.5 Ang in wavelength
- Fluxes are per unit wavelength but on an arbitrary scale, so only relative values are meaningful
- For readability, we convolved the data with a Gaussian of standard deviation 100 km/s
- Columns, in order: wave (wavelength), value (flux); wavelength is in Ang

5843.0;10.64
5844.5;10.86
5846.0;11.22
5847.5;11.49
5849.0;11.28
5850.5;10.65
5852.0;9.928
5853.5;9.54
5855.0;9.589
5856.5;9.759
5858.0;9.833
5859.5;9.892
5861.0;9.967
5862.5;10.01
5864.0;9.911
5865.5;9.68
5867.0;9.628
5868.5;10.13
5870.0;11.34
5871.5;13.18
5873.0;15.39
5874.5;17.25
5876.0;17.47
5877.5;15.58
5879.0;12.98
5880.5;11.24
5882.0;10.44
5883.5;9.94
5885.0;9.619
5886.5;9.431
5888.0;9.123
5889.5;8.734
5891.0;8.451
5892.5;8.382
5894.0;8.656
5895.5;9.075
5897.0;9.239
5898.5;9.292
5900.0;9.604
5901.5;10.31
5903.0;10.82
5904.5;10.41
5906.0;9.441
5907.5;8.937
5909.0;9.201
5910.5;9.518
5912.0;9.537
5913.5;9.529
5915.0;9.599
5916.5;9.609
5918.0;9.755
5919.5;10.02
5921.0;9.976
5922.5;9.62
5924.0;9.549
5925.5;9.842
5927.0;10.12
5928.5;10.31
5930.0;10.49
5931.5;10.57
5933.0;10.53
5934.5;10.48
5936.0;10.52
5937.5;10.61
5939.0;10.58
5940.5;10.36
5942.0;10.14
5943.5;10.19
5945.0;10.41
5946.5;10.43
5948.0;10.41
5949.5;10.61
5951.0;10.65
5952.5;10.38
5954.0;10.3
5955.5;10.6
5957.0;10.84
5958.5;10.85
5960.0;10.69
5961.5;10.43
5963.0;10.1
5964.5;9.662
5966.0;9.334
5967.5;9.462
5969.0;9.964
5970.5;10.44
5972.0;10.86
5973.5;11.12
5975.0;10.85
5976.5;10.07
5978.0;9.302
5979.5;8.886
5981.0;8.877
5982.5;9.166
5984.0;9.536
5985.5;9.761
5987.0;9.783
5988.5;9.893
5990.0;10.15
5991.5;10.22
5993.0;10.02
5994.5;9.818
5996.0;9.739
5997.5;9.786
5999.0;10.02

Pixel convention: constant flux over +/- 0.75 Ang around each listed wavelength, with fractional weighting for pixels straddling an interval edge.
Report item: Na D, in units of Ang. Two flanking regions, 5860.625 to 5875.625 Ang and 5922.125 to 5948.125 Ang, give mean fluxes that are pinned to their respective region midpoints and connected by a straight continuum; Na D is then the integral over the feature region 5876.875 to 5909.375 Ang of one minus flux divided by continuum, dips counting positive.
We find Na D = 3.85 Ang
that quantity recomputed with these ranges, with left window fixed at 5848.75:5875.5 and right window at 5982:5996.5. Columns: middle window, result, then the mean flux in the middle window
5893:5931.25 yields 3.0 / 9.7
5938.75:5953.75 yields -0.3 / 10.4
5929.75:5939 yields -0.2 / 10.5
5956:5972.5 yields -0.3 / 10.2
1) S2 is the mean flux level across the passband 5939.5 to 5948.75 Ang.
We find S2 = 10.3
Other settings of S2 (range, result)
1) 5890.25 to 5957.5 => 9.95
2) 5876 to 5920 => 10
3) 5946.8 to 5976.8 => 10.4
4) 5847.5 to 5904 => 10.7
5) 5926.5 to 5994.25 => 10.2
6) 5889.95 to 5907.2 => 9.4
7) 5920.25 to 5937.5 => 10.2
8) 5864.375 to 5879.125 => 13.2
